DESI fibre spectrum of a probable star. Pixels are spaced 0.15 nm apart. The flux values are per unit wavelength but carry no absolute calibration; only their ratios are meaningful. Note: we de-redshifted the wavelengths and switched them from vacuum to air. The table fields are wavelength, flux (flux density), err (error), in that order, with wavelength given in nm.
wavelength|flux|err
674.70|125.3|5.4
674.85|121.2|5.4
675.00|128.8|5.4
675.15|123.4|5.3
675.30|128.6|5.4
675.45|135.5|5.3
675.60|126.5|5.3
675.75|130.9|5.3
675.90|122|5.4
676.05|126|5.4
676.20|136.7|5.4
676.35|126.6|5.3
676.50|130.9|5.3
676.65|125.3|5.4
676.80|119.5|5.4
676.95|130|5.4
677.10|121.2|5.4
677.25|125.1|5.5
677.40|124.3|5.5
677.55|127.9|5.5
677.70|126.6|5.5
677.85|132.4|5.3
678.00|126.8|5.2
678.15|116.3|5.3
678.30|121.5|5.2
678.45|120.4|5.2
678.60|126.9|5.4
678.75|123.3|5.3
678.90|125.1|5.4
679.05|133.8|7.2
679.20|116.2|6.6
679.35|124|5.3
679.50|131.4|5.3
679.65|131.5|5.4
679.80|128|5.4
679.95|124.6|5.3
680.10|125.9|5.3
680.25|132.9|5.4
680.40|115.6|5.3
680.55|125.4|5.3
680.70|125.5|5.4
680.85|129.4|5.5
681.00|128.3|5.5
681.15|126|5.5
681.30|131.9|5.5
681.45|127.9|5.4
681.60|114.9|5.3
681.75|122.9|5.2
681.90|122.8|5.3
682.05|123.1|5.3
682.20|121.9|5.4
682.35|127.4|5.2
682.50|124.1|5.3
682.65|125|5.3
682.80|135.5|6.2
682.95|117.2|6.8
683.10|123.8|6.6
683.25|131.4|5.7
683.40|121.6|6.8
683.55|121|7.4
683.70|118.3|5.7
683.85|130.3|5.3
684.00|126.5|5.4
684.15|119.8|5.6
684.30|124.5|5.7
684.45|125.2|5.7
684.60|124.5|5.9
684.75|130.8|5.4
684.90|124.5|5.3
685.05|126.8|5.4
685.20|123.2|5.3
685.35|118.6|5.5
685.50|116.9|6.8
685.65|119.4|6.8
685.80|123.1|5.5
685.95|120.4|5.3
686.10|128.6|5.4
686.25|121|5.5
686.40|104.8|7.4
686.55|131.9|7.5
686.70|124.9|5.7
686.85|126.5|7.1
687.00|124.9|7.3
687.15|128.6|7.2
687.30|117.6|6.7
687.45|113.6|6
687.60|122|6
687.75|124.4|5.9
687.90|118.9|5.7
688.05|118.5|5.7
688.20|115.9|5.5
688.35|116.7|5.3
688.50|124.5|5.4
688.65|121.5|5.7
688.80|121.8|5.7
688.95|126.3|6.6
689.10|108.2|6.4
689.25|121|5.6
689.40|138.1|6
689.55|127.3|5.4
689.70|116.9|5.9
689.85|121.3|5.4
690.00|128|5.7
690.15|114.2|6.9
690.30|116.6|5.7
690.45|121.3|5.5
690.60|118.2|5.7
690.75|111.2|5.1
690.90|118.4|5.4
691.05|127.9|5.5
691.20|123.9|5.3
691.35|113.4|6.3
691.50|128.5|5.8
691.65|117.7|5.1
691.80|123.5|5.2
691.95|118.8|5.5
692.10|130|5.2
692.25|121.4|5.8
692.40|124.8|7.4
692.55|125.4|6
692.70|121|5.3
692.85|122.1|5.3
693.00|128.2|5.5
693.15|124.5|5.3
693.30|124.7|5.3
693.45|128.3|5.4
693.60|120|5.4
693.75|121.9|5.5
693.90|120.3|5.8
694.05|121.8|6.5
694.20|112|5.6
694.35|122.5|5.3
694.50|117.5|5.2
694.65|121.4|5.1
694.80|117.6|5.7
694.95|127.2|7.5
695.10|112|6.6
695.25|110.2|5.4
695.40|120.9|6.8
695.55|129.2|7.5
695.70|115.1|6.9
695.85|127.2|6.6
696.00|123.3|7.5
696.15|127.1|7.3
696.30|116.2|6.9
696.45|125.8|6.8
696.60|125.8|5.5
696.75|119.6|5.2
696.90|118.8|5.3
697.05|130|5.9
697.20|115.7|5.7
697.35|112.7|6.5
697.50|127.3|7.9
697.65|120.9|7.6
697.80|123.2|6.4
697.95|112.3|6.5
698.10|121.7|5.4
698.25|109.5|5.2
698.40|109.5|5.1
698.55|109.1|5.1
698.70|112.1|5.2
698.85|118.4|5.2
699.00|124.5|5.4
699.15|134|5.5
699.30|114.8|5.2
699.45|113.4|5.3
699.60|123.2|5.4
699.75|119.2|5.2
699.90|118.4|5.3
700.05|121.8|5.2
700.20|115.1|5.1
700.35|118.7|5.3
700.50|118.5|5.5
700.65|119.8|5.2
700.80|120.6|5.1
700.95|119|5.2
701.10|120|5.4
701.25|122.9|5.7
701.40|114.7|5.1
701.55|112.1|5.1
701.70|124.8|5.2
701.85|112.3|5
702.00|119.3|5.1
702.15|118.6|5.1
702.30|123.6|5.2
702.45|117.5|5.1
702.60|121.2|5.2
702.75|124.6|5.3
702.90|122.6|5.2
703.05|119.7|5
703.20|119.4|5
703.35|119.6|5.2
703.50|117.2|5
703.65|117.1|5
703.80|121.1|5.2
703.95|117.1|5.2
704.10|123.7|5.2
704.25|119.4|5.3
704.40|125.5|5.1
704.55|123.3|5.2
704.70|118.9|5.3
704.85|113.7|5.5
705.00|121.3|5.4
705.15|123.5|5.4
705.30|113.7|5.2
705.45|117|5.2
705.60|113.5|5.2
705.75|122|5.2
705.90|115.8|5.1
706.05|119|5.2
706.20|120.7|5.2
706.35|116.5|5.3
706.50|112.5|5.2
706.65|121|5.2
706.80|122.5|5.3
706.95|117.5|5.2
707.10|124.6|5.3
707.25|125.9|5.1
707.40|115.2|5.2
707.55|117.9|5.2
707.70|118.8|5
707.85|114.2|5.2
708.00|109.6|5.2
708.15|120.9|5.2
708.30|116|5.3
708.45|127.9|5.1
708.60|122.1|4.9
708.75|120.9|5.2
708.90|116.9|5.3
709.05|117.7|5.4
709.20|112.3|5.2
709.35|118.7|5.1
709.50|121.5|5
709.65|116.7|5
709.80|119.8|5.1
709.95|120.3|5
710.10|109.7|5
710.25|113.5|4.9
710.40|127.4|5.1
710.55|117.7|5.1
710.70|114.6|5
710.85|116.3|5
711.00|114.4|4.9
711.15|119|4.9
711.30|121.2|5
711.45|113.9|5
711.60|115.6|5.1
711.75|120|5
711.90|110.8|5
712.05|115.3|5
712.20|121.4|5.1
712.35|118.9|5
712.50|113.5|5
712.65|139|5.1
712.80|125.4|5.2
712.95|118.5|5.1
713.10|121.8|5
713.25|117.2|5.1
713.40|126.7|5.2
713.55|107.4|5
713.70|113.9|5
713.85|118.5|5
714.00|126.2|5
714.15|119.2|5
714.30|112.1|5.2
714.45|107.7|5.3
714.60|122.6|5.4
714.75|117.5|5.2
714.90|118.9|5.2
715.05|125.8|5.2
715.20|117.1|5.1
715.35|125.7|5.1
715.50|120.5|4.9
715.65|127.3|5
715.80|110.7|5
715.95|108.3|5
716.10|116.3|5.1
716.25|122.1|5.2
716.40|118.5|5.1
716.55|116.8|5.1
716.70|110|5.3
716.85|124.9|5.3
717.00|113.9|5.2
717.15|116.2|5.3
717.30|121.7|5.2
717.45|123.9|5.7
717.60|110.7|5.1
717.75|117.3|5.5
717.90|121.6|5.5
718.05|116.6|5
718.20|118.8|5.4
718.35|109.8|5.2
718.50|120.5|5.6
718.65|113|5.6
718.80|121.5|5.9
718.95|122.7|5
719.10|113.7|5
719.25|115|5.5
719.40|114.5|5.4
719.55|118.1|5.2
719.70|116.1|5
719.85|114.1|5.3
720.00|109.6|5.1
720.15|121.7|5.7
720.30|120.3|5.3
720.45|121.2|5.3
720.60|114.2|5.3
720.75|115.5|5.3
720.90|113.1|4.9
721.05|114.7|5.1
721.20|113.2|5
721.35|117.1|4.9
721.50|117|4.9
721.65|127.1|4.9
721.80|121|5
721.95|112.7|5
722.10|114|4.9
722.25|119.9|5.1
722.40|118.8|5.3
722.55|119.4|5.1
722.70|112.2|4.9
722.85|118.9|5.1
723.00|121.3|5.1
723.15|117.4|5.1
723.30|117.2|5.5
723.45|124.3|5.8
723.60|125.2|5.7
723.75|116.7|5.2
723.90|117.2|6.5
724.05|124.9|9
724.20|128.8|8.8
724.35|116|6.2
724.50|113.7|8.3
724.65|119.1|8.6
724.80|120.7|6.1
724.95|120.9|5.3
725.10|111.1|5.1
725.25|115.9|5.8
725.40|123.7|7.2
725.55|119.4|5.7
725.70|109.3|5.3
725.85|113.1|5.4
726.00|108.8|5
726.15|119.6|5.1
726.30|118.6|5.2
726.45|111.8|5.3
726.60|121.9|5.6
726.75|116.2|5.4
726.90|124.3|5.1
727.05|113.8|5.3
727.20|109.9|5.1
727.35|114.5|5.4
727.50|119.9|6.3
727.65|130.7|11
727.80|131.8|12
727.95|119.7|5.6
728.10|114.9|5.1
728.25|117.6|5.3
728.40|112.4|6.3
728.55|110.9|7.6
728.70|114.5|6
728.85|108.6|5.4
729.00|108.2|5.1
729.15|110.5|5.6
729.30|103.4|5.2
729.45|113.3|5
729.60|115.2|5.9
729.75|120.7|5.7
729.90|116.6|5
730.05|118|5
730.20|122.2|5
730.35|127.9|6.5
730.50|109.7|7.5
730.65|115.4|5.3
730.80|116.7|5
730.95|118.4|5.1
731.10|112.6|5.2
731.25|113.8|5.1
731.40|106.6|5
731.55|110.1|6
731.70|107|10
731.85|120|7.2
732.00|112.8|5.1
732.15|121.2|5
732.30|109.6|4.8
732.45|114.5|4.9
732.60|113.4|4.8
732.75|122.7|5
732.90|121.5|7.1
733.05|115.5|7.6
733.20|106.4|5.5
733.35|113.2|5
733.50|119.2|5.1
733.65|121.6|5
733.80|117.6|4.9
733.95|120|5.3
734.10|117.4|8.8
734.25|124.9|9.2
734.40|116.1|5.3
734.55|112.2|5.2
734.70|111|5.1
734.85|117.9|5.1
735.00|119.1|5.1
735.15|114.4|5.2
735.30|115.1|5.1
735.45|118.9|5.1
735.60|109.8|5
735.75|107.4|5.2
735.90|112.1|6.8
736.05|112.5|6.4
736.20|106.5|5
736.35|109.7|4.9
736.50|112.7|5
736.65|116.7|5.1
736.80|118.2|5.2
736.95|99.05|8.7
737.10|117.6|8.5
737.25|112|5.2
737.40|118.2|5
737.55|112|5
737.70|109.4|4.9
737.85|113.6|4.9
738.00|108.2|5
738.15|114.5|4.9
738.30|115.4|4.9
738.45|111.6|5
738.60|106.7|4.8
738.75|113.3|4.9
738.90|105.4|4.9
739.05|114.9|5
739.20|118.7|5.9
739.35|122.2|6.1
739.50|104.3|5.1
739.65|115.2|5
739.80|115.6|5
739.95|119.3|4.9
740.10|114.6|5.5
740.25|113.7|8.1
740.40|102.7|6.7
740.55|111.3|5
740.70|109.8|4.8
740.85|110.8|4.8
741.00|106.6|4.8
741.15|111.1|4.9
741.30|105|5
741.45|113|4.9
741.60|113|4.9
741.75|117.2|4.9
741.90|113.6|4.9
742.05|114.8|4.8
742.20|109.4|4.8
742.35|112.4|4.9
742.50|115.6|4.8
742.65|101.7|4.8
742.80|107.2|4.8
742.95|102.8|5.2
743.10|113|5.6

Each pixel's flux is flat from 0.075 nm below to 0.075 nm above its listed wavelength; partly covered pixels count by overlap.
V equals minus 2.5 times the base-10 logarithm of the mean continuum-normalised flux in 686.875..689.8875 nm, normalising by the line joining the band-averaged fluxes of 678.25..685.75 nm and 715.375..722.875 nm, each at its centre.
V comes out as 0.02 mag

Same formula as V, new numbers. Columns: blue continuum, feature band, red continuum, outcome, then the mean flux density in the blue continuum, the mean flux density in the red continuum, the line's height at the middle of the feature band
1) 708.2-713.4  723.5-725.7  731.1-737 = -0.03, 119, 114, 116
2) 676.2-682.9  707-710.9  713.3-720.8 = 0.01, 126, 118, 119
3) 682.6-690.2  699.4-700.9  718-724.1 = 0.02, 123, 118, 121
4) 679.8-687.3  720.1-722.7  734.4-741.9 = -0.01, 124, 112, 116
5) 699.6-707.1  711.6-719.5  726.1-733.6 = -0.01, 119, 116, 118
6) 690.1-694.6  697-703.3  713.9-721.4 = 0.01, 121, 117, 120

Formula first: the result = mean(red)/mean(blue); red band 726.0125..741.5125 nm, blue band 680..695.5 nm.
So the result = 0.9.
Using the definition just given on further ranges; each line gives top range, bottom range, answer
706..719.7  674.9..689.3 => 0.95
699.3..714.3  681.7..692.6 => 0.97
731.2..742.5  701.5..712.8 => 0.95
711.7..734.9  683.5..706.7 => 0.97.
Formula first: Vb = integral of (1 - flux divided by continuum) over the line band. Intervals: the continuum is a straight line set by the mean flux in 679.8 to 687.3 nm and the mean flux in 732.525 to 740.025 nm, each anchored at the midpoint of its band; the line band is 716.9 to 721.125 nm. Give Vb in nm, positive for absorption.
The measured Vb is 0.02 nm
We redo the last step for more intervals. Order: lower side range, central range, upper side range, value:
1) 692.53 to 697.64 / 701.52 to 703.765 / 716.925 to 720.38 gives 0.011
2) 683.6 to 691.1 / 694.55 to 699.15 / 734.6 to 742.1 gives 0.016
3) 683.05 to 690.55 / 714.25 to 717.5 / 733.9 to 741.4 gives -0.033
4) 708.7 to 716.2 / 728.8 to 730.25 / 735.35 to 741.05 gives 0.008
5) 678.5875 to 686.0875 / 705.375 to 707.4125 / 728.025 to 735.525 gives 0.020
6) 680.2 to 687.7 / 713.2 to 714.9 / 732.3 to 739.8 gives 0.013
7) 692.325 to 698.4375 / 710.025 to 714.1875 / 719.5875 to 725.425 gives 0.024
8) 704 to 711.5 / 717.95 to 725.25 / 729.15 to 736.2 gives -0.065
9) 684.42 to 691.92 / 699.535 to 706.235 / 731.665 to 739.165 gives -0.004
